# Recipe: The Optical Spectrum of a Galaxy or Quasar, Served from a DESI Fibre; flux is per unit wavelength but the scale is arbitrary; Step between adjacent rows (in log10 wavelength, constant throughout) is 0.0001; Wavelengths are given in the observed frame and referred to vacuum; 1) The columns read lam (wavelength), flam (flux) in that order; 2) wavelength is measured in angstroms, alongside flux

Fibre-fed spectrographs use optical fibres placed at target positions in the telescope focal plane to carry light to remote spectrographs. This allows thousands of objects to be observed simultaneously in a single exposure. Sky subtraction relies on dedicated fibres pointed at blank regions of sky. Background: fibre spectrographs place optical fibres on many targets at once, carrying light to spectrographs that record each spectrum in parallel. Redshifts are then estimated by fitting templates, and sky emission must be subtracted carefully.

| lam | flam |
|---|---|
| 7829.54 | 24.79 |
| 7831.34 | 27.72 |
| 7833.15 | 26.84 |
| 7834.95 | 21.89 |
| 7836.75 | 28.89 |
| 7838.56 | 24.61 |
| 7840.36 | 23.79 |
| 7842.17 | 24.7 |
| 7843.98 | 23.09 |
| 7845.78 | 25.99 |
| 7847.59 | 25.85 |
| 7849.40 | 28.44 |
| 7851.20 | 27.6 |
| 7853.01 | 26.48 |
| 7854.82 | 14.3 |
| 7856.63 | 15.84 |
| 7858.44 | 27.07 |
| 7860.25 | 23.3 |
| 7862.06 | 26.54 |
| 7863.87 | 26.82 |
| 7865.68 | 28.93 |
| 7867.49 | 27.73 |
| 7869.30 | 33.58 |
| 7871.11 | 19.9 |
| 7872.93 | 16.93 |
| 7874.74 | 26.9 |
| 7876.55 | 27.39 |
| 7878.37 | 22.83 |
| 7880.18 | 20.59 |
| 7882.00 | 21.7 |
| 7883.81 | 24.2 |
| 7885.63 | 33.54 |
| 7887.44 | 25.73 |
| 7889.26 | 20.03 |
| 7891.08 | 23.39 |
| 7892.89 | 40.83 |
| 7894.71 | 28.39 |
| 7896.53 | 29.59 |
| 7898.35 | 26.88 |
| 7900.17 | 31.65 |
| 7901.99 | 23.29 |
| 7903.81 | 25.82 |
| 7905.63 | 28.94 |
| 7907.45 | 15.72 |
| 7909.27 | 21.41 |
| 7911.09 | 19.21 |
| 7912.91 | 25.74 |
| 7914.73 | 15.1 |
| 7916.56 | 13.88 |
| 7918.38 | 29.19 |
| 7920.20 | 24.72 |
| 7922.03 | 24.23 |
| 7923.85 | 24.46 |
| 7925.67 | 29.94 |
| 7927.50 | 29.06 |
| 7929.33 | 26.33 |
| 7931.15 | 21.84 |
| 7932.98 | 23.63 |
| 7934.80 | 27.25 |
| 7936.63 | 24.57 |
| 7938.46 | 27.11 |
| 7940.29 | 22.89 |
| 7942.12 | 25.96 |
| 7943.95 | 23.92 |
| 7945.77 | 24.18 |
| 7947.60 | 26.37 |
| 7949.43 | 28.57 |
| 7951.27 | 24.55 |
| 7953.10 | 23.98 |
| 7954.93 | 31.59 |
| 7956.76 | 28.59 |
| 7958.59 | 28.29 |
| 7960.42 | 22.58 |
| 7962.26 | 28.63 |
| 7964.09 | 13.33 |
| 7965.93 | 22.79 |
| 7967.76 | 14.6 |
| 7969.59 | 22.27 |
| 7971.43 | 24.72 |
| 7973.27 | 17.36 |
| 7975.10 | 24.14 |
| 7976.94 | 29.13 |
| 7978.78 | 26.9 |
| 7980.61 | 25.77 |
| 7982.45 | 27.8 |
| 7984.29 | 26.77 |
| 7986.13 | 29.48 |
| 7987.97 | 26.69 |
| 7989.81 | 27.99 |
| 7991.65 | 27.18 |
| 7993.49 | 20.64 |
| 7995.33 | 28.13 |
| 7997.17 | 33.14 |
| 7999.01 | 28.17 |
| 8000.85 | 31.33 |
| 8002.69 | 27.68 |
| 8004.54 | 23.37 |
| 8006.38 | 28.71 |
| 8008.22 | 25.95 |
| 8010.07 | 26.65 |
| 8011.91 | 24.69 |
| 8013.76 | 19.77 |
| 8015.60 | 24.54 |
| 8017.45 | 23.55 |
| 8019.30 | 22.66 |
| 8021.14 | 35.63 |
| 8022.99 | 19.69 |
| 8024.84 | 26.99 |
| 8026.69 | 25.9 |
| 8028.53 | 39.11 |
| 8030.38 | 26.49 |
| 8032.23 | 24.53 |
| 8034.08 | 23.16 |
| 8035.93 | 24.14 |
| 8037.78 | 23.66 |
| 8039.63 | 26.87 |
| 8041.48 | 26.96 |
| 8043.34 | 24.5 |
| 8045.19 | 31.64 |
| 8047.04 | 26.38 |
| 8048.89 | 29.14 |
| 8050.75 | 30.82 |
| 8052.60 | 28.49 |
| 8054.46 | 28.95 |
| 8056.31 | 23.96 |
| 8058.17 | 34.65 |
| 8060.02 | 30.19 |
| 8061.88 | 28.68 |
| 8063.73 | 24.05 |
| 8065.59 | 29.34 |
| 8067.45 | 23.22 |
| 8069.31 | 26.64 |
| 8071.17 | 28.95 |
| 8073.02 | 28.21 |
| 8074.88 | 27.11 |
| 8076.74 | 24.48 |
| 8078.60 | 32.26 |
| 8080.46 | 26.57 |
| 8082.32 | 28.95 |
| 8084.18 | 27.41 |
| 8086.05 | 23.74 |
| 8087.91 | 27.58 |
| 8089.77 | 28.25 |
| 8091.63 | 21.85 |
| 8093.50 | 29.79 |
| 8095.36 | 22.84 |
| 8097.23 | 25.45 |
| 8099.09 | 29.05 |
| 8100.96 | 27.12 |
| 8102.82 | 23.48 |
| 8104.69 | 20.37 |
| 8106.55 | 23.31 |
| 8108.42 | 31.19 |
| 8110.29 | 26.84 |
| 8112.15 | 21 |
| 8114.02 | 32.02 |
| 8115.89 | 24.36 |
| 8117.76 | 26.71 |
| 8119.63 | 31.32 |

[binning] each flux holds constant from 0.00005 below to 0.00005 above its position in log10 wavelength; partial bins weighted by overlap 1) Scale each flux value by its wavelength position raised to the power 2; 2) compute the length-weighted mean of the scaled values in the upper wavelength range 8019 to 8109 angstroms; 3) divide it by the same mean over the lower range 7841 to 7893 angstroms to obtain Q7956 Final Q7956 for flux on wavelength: 1.14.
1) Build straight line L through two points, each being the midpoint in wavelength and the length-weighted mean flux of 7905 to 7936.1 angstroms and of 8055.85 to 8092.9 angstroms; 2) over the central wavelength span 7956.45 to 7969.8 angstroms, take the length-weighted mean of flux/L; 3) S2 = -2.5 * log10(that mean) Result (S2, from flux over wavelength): 0.101 mag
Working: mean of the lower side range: 23.5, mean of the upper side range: 27.4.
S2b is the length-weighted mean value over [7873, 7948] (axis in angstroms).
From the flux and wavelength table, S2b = 25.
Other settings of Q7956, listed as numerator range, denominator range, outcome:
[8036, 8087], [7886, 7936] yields 1.14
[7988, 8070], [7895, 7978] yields 1.13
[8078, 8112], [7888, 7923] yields 1.12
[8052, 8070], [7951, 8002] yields 1.11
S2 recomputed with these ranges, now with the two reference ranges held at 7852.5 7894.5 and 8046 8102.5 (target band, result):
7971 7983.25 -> 0.049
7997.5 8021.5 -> 0.014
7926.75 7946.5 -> 0.027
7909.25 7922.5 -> 0.181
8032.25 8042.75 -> 0.088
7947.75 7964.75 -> 0.010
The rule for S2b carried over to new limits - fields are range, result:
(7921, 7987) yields 25.1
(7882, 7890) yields 25.5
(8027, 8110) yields 27.1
